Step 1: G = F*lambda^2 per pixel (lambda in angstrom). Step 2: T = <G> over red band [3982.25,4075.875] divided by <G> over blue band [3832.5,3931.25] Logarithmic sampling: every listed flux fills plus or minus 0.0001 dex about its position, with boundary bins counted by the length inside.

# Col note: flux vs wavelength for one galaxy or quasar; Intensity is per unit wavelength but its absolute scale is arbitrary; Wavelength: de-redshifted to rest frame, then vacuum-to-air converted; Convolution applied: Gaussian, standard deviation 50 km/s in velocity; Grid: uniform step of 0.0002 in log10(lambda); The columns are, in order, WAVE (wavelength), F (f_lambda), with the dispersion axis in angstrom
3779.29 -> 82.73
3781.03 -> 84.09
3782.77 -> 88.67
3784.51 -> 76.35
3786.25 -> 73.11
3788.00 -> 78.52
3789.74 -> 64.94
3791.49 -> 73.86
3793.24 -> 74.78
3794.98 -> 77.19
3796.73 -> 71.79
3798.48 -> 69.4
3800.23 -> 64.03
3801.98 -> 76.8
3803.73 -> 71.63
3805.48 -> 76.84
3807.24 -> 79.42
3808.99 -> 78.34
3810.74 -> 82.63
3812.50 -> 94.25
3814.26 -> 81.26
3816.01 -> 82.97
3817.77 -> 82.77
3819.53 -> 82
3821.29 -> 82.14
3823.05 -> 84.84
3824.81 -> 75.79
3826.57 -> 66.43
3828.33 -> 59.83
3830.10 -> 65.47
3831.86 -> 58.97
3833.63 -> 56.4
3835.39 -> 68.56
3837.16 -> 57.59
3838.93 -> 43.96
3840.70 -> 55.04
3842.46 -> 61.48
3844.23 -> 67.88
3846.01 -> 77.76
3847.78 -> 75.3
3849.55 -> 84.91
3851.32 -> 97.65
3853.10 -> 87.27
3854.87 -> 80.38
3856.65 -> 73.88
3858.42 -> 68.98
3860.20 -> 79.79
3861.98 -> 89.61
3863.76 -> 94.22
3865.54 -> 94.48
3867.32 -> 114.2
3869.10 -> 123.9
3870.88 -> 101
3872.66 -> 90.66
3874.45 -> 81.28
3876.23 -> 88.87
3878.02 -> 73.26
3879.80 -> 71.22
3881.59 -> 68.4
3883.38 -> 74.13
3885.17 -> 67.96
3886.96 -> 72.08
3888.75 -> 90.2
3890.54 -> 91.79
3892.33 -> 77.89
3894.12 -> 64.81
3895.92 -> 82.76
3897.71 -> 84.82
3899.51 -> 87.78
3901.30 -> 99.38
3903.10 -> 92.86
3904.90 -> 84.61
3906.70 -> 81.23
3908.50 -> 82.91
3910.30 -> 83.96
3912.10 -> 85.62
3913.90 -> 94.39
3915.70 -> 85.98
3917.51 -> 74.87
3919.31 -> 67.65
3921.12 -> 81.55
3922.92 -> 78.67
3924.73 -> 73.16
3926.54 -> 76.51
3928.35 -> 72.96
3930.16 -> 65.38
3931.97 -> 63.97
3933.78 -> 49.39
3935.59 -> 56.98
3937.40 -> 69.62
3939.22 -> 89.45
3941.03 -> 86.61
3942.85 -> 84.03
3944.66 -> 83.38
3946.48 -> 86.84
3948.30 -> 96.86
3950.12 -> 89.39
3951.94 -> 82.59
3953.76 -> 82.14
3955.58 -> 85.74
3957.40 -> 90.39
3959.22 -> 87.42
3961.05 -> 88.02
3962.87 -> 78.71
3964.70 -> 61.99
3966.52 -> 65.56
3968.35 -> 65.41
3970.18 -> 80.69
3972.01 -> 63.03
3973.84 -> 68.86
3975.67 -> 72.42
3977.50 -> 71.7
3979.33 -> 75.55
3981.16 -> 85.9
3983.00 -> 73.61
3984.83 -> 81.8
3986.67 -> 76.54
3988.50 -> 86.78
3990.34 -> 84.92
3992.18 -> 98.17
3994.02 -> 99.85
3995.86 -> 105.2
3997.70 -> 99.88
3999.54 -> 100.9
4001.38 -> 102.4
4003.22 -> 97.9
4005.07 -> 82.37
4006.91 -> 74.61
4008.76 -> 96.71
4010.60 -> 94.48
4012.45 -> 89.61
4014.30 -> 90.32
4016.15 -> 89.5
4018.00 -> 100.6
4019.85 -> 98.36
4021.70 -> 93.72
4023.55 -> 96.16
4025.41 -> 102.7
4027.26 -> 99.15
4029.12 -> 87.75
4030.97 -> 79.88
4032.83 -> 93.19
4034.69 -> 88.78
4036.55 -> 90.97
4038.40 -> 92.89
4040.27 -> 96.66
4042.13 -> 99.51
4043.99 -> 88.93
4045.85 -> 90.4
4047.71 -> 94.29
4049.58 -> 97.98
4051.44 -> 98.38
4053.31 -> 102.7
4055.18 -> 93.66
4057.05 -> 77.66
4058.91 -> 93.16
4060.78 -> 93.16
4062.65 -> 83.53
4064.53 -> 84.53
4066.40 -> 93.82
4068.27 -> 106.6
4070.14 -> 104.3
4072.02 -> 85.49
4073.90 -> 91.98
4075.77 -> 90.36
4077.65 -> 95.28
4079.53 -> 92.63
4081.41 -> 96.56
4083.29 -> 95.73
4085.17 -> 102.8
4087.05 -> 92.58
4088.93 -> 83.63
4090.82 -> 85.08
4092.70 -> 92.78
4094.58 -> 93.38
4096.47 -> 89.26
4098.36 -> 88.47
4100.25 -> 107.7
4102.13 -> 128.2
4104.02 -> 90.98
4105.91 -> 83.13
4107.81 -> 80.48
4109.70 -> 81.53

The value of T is 1.25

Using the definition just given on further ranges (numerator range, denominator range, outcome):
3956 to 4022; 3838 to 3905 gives 1.11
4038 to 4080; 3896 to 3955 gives 1.24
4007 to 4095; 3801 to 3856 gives 1.41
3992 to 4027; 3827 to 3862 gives 1.48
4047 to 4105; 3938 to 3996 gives 1.22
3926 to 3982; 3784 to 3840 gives 1.13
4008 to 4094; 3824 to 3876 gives 1.32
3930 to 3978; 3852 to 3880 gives 0.90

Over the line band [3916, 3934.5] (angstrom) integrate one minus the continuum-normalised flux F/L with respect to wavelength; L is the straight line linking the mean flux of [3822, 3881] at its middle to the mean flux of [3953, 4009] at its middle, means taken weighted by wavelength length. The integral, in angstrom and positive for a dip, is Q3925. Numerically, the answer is 2.2 angstrom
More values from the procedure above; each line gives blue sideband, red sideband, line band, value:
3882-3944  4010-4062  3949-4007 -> 2.1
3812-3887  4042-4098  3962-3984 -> 3.7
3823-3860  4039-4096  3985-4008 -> -1.7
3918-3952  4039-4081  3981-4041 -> -3.6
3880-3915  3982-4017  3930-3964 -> 2.5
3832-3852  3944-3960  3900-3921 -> -1.4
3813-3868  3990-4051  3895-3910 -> -0.9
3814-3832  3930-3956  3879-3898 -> 0.1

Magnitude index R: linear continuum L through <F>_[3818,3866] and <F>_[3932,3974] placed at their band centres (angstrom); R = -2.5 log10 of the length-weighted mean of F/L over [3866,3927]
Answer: -0.11 mag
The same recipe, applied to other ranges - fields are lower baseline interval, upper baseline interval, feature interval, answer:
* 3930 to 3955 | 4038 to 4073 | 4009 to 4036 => -0.05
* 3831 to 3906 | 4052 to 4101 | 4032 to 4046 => -0.03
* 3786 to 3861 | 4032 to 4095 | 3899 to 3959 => 0.02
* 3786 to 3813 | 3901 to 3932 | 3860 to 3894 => -0.10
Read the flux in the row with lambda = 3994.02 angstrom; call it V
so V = 99.85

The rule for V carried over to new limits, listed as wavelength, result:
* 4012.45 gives 89.61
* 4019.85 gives 98.36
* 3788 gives 78.52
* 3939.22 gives 89.45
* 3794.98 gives 77.19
